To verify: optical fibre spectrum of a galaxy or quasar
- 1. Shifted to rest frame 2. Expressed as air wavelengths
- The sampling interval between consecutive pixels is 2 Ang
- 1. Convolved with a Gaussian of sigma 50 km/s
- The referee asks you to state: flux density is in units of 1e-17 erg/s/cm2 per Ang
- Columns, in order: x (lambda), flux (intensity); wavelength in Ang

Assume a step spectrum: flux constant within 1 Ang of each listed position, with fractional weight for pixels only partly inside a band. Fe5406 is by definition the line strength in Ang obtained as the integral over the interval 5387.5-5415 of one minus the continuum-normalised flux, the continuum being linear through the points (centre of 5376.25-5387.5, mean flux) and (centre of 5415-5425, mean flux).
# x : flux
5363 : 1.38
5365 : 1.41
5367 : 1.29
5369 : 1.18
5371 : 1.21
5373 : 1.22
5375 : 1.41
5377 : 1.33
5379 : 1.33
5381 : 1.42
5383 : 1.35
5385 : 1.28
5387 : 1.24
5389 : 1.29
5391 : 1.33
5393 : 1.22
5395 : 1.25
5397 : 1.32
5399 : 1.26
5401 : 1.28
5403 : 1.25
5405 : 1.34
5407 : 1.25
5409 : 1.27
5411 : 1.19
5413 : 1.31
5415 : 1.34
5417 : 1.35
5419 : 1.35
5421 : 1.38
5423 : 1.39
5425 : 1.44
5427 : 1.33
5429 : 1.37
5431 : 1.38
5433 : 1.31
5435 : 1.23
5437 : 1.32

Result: 1.5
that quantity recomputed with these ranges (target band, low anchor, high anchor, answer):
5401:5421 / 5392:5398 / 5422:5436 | 0.10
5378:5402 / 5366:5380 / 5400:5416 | -0.33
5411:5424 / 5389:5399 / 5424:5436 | -0.19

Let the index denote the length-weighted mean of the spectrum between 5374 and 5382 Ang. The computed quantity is 1.37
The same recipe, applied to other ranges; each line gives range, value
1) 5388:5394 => 1.28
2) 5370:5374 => 1.21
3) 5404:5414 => 1.27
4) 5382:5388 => 1.29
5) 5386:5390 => 1.27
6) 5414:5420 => 1.35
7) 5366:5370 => 1.23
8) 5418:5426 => 1.39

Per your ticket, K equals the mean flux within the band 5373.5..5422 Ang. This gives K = 1.3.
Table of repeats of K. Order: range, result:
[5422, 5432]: 1.38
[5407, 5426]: 1.33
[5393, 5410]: 1.27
